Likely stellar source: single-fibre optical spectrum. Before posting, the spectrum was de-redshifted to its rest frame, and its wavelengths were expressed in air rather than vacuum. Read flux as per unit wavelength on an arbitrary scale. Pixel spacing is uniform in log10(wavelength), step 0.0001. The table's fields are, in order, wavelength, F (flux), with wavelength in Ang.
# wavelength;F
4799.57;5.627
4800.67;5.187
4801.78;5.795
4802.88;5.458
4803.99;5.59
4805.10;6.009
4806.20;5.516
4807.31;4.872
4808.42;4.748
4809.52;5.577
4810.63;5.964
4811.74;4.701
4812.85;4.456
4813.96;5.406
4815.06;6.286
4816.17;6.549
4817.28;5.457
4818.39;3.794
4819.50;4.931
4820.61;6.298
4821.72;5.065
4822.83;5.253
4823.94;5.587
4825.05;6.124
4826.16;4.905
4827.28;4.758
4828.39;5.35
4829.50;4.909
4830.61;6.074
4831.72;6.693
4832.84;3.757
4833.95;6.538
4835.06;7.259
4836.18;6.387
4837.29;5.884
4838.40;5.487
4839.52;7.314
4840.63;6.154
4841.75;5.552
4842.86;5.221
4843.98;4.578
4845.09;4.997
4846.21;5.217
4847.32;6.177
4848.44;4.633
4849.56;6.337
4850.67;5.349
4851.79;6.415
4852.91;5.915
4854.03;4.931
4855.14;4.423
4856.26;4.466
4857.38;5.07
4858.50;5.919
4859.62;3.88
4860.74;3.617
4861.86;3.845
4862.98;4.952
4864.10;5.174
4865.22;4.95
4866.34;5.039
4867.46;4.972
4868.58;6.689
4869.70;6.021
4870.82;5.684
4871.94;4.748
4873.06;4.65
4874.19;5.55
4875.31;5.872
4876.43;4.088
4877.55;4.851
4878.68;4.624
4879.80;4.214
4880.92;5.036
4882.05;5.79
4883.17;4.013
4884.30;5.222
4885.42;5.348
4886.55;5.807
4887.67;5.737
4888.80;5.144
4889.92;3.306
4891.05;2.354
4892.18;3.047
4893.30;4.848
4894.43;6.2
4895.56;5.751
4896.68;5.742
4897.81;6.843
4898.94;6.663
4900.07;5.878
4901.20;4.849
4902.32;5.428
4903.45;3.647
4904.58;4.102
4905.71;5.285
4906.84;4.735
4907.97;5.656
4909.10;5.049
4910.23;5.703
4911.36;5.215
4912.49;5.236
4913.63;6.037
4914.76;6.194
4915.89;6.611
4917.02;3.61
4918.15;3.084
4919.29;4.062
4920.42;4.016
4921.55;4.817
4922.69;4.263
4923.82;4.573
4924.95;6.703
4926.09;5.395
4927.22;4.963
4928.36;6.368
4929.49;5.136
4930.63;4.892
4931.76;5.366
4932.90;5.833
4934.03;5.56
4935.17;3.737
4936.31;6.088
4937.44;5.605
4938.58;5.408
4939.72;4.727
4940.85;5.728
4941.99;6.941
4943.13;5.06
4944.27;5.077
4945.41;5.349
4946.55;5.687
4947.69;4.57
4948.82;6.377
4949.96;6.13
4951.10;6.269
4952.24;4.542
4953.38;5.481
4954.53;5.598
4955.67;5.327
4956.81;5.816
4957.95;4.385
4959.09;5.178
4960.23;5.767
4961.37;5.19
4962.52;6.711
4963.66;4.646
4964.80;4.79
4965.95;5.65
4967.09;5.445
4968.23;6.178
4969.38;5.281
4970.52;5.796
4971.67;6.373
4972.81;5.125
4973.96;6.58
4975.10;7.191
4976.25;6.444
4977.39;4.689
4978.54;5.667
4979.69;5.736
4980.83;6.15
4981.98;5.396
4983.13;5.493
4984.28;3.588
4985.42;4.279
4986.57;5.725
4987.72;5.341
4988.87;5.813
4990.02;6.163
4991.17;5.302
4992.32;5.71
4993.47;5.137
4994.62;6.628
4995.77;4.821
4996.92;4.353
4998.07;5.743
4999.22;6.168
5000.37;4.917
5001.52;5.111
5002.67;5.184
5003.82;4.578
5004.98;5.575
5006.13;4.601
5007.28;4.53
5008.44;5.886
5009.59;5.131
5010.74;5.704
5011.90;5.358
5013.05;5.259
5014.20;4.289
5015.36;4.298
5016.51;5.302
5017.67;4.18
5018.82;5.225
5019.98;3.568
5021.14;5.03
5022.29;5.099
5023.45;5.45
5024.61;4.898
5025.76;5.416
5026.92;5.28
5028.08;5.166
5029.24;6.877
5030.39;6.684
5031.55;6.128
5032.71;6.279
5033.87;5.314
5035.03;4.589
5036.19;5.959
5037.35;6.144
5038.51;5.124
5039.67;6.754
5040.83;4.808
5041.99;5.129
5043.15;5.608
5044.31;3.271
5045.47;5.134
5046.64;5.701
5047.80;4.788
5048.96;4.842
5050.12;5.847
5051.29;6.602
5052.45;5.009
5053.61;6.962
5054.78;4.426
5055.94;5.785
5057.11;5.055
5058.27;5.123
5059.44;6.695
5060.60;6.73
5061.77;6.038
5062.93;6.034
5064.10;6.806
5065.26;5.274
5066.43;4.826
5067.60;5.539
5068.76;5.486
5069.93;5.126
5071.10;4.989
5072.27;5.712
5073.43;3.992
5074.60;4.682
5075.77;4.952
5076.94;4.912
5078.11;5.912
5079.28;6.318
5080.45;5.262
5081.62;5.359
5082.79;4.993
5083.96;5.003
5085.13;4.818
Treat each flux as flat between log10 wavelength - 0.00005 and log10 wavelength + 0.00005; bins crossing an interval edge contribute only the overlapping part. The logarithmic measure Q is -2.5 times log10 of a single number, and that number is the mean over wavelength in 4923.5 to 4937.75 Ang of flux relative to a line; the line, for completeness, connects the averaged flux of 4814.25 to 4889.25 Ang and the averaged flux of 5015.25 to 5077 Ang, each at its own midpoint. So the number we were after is -0.01 mag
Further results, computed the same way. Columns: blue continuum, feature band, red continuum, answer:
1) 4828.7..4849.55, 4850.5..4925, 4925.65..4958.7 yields 0.11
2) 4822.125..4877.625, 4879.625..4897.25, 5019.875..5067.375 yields 0.11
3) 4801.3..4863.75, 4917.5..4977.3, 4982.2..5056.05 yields -0.01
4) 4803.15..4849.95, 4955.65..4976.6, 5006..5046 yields -0.07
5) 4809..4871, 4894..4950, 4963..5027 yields 0.01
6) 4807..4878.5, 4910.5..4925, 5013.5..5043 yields 0.09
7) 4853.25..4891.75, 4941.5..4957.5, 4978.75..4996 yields -0.06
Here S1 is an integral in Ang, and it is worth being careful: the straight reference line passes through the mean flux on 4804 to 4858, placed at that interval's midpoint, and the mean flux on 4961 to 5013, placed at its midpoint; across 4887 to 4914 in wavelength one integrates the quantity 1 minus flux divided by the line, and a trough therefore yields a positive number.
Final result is 1.9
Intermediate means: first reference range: 5.49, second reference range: 5.46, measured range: 5.1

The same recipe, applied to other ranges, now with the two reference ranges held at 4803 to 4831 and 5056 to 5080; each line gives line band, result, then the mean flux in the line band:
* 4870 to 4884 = 1.2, 4.95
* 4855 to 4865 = 1.4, 4.61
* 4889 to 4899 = 1.0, 4.9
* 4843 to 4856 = 0.1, 5.34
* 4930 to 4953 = 0.0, 5.45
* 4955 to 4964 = 0.1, 5.4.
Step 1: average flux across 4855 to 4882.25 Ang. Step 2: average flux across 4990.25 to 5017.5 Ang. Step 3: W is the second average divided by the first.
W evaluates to 1.05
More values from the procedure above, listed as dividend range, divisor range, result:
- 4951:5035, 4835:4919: 1.04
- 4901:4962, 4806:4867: 0.98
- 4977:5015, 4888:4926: 1.05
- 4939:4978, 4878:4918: 1.10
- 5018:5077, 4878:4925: 1.09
